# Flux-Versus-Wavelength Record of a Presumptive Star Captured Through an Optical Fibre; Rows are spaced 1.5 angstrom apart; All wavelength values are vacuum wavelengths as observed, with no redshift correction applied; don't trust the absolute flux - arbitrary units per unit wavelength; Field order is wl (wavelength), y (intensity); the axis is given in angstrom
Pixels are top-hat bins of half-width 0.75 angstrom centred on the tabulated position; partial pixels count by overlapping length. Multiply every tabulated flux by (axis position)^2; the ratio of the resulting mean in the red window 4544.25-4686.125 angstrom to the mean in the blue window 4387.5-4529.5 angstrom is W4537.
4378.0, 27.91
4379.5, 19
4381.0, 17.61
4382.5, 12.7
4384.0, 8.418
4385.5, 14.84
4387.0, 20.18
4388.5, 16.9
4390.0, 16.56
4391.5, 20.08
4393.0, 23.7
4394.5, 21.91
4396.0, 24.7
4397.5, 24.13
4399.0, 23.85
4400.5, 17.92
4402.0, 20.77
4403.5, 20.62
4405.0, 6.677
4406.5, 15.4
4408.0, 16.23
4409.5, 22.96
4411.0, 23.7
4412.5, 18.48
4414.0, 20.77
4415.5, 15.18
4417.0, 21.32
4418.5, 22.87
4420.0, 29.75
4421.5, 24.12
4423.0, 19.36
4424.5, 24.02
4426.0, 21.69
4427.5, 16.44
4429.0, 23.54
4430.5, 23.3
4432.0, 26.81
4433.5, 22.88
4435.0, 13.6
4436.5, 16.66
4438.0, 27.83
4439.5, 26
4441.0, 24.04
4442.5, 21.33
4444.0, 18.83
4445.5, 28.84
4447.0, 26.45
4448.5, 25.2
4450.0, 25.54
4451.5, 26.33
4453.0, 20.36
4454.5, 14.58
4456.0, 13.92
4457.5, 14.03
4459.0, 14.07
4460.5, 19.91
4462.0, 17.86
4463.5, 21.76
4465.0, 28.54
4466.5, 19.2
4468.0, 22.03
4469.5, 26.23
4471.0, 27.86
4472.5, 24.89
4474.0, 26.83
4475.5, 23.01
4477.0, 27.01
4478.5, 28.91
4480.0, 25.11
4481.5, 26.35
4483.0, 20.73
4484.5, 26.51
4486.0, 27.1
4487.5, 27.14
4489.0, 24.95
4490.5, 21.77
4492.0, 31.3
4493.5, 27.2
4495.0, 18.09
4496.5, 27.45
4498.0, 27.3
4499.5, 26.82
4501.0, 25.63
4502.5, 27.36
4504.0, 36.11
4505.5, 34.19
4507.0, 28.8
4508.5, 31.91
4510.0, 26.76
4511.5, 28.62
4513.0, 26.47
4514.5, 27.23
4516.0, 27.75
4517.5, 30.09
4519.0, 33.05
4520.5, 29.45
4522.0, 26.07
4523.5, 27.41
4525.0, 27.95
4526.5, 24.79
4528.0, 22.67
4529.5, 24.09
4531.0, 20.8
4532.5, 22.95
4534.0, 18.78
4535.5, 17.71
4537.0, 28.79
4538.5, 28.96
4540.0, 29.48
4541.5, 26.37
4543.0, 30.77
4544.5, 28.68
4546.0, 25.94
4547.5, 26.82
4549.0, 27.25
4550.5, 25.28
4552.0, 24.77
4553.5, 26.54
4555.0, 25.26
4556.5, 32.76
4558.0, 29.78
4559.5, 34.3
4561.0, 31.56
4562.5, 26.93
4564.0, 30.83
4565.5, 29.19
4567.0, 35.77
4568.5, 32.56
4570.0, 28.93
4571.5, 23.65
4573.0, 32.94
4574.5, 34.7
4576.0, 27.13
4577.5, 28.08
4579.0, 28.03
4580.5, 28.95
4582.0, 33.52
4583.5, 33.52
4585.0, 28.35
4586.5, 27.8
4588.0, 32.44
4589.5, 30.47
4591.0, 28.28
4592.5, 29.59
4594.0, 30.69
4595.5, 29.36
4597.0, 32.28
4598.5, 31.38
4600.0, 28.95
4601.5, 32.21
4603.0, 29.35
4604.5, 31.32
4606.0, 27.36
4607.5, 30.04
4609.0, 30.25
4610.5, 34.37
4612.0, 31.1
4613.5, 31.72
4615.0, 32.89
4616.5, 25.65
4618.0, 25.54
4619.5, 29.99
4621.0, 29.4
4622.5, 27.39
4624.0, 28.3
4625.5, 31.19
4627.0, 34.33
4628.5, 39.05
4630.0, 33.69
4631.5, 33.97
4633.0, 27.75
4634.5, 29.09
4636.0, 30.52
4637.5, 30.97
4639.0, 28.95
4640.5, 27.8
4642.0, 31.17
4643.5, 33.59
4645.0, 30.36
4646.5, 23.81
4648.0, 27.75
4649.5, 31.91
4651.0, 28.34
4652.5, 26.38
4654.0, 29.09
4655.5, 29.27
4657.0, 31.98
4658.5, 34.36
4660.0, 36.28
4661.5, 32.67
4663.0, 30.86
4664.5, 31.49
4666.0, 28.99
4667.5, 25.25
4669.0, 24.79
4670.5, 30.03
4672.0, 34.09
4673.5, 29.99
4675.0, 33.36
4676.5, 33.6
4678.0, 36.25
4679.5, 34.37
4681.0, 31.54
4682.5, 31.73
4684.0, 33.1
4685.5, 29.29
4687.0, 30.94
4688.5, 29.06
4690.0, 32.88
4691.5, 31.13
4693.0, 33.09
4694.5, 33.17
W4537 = 1.37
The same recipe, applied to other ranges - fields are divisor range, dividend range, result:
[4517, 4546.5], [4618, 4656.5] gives 1.20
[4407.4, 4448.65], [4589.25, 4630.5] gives 1.49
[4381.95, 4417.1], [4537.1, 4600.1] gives 1.71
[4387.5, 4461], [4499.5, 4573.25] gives 1.40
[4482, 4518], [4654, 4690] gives 1.24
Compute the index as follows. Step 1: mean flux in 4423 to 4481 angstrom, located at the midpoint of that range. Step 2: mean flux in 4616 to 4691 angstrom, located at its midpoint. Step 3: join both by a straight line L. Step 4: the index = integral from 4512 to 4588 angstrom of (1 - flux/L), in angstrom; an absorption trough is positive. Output -4.6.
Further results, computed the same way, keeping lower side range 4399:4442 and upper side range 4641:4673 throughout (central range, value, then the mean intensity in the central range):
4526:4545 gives 0.3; 24.9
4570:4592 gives -2.2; 29.8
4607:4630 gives -1.8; 30.9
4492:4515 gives -3.8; 28.1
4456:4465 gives 1.7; 18.1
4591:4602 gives -1.1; 30.4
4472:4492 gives -2.0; 25.6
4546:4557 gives -0.3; 26.8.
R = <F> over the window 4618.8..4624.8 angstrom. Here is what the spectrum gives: 28.8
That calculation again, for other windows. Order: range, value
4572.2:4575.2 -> 33.6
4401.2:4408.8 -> 16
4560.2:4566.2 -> 29.7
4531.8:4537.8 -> 22.1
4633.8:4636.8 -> 29.8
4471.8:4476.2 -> 24.9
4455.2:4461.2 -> 15.4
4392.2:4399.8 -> 23.6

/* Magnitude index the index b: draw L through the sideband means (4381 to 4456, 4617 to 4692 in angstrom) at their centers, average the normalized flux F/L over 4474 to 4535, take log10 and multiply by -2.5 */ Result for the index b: -0.10 mag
